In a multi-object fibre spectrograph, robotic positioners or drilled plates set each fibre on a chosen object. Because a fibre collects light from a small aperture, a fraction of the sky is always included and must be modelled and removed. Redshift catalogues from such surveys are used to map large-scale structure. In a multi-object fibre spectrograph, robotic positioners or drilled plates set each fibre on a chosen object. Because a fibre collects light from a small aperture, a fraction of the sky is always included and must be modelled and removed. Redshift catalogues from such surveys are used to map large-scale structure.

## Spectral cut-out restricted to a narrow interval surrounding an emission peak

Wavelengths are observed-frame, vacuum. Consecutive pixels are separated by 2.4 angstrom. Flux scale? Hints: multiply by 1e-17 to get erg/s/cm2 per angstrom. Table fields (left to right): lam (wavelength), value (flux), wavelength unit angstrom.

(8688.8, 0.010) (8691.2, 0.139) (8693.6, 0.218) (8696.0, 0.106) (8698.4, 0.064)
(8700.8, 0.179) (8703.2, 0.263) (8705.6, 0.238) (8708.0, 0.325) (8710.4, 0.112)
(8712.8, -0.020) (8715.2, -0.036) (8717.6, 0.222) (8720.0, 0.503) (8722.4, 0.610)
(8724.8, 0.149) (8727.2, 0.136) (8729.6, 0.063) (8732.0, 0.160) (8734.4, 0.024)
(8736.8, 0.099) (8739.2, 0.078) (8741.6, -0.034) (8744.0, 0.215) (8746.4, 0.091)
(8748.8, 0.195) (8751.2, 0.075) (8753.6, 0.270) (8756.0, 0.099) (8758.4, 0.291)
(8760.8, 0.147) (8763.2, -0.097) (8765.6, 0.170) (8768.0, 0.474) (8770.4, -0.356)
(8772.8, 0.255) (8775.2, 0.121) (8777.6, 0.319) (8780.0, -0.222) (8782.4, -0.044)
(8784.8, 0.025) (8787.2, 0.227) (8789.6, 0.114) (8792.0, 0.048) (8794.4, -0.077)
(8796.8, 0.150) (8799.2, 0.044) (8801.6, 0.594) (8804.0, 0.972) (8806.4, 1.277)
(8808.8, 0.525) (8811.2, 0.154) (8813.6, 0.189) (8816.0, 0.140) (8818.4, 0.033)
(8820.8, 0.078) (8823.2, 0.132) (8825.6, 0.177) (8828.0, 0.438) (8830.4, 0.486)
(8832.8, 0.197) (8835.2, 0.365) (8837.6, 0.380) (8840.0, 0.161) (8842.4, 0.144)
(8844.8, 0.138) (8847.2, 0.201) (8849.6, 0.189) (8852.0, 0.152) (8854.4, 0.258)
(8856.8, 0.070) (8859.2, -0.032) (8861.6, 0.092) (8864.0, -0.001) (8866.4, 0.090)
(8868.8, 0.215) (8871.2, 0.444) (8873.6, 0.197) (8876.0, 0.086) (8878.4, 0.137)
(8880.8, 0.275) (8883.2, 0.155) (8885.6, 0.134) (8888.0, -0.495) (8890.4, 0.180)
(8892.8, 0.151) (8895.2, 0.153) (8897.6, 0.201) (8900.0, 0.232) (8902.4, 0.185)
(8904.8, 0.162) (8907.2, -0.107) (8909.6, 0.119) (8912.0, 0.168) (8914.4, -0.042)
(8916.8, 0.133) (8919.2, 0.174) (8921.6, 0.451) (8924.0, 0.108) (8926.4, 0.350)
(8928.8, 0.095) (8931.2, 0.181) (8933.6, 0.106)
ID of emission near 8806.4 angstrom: [O III]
